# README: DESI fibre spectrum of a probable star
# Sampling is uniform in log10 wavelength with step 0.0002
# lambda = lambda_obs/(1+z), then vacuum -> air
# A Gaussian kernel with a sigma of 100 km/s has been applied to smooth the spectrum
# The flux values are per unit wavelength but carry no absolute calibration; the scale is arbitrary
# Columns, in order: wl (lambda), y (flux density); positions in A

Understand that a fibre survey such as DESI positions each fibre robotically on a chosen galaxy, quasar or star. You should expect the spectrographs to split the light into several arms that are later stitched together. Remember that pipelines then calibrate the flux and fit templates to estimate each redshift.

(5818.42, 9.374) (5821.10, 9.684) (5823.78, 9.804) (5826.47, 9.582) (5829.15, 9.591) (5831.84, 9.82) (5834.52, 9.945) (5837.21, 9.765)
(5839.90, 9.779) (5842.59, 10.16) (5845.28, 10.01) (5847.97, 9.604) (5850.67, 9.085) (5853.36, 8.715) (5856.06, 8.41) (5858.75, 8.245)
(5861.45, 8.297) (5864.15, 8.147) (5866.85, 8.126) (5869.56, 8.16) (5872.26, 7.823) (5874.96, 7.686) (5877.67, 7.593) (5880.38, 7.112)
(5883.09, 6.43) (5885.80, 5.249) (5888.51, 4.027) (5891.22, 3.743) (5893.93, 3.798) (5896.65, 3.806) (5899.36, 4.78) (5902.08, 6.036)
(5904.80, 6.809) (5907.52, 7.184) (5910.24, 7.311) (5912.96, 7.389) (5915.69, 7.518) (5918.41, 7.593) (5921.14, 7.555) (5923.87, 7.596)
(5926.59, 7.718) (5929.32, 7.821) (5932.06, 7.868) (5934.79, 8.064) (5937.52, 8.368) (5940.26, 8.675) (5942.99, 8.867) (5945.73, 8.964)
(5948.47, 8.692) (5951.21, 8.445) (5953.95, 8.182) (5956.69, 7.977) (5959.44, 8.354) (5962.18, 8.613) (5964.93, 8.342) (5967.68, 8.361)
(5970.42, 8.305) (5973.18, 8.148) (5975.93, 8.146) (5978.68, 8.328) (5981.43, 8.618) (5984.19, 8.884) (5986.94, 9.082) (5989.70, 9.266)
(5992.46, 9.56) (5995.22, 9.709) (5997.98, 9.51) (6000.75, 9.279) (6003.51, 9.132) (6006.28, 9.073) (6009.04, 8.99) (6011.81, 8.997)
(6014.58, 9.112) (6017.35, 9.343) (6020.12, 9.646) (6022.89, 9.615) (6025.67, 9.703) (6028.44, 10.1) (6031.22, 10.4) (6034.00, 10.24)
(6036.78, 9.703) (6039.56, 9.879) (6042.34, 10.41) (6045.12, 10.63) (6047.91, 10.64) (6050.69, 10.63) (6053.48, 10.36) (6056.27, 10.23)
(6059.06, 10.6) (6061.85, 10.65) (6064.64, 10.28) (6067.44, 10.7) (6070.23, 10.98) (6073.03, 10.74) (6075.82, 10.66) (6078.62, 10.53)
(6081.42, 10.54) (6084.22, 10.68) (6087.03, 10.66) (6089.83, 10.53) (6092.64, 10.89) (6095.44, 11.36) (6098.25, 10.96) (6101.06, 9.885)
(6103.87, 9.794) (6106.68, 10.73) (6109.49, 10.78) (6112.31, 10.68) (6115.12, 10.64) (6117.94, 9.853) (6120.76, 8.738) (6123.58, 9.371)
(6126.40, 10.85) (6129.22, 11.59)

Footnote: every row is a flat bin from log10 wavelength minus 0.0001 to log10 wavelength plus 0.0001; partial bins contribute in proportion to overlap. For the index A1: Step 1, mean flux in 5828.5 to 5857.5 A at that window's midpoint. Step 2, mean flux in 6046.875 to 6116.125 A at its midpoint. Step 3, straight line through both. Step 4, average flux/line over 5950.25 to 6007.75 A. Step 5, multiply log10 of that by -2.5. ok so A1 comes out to 0.16 mag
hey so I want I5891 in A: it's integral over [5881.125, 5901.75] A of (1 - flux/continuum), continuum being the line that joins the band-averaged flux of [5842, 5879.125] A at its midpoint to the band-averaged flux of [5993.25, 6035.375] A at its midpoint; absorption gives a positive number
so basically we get 9.5 A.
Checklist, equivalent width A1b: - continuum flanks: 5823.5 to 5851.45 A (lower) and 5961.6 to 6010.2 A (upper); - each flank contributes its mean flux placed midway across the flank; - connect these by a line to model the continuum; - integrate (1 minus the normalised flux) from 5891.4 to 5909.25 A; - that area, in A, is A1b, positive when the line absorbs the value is 7.7 A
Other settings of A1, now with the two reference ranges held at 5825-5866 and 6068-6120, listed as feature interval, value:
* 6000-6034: 0.08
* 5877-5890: 0.50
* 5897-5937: 0.32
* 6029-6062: 0.00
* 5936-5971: 0.16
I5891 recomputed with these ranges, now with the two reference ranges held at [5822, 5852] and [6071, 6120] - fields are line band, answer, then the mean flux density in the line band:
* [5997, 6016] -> 2.1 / 9.15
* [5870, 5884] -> 3.5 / 7.41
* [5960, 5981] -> 3.8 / 8.34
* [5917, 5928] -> 2.6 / 7.62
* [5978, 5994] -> 1.9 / 8.99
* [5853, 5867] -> 2.1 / 8.31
